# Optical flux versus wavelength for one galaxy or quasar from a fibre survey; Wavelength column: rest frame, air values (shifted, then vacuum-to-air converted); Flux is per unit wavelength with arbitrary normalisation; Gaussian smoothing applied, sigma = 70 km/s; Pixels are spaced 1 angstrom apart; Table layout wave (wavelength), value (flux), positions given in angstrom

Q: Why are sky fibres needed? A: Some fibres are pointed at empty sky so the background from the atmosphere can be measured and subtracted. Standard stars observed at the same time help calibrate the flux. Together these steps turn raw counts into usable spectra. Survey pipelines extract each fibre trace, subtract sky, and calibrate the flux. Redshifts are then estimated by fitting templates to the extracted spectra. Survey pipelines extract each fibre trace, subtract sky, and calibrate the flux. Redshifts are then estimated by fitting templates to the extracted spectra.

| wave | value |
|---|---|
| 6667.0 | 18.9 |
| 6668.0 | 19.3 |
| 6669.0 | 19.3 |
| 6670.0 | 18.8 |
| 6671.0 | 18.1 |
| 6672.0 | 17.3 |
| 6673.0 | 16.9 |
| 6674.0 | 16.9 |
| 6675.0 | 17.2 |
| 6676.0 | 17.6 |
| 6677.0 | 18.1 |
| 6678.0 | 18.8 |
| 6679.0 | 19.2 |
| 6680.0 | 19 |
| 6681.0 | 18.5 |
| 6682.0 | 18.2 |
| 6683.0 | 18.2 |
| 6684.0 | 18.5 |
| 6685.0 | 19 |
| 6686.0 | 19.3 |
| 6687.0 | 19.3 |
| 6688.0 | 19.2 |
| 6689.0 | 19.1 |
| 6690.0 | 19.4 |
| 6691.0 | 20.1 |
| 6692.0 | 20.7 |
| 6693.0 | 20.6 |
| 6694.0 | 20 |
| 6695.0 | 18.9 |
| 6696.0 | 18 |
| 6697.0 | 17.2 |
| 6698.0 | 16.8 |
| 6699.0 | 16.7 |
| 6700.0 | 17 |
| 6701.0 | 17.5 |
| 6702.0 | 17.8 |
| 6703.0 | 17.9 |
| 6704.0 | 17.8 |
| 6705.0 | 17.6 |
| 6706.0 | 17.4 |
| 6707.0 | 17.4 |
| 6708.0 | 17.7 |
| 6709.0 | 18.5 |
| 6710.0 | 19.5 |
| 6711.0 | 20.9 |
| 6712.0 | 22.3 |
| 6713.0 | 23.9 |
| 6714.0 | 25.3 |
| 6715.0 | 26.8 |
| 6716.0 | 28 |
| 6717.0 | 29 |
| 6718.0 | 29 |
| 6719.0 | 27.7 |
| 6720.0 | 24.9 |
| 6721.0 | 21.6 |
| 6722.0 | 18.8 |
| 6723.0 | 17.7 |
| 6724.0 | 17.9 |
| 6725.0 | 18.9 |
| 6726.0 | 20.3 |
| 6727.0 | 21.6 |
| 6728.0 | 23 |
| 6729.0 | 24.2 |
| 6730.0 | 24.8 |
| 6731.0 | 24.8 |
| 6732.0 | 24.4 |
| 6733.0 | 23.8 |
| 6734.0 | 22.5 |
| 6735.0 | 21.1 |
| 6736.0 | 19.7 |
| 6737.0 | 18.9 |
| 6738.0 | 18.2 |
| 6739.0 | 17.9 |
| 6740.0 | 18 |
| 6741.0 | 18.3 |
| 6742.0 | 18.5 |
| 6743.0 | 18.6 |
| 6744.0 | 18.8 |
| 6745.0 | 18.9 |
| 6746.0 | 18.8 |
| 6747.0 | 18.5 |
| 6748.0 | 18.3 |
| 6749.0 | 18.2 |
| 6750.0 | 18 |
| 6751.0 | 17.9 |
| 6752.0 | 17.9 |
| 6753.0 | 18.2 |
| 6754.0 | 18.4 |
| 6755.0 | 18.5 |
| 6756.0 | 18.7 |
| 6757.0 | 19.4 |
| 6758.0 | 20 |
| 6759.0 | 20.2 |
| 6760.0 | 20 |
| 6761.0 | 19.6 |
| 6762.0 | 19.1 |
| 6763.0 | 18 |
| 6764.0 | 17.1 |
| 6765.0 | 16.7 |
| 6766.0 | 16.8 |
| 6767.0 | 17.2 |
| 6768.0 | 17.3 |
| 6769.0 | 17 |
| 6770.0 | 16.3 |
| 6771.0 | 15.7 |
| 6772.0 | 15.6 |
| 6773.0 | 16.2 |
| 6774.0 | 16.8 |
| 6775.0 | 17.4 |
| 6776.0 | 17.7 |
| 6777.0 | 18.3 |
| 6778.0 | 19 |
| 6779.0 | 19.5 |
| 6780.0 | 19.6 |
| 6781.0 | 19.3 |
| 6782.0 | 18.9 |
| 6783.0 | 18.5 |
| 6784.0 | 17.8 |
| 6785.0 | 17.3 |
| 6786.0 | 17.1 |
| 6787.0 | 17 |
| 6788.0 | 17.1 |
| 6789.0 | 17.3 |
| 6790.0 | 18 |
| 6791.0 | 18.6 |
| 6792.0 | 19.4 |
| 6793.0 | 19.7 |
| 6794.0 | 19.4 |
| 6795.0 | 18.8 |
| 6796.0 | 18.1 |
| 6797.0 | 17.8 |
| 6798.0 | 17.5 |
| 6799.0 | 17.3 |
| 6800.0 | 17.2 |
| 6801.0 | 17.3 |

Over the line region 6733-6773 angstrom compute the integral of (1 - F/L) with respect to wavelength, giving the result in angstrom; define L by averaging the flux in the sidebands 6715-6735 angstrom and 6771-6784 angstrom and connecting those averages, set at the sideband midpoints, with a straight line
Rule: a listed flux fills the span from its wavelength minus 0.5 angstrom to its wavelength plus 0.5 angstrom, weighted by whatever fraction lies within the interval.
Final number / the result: 4.0 angstrom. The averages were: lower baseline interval 23.3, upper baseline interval 18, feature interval 18.4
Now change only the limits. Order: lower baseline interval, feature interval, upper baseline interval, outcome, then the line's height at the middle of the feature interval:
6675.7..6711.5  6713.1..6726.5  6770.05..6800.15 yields -3.77 angstrom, 18.4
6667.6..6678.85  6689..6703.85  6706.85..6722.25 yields 1.79 angstrom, 21.1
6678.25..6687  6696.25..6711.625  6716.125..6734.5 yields 2.26 angstrom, 21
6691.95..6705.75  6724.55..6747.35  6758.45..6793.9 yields -3.22 angstrom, 18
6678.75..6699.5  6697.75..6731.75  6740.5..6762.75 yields -4.43 angstrom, 18.8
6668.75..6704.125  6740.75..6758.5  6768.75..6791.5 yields -0.64 angstrom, 17.9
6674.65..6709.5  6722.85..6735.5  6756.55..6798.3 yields -2.62 angstrom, 18.3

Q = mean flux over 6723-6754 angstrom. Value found 19.9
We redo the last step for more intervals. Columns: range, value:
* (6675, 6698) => 18.9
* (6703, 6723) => 22.1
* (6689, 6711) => 18.4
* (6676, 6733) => 20.4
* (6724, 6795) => 18.9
